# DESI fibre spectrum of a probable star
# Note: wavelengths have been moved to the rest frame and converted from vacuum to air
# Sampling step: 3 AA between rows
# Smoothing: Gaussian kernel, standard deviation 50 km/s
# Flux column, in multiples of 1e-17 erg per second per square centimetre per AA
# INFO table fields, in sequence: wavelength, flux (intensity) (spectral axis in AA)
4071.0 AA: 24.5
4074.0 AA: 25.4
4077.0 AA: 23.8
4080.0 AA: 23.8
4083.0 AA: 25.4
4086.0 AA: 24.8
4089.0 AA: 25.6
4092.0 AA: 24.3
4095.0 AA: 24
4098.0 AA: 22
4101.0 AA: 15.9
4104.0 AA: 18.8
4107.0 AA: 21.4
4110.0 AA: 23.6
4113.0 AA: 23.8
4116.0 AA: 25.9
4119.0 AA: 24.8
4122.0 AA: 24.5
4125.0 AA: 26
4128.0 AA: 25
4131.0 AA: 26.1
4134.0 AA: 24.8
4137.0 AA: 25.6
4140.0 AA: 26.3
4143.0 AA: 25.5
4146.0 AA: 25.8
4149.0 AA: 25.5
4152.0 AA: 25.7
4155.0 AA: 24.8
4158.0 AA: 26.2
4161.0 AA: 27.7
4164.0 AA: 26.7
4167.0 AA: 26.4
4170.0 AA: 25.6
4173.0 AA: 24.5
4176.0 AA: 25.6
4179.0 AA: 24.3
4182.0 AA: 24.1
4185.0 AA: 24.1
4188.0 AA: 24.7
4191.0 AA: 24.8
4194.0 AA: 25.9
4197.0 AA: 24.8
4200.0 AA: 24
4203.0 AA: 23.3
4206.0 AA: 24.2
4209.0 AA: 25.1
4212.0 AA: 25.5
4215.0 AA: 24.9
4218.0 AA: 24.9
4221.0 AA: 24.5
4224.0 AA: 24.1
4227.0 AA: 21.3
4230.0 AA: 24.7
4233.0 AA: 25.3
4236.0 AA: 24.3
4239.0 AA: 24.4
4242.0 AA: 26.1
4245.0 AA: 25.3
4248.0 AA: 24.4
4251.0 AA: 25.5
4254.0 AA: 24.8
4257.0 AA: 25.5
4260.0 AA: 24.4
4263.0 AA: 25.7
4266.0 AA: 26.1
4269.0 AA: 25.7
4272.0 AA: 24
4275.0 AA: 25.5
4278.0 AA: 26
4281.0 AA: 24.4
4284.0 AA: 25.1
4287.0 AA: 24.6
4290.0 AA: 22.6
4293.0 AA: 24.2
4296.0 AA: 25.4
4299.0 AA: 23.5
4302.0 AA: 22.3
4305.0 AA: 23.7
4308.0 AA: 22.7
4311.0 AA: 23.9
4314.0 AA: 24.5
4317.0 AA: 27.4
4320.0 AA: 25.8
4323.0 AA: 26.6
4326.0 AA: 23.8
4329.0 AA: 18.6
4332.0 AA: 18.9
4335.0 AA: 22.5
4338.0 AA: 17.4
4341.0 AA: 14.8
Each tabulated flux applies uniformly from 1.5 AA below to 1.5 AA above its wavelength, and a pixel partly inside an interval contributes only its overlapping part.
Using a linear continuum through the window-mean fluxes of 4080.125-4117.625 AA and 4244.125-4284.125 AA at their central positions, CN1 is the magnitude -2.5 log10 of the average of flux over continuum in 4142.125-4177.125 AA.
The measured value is -0.09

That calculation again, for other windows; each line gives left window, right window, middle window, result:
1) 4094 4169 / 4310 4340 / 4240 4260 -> -0.08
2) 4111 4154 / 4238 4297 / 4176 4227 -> 0.03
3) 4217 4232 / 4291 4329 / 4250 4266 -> -0.05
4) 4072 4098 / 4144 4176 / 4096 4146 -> 0.06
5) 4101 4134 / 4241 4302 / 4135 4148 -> -0.08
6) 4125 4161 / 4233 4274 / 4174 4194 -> 0.03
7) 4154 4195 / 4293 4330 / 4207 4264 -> 0.00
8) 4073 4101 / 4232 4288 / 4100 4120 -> 0.09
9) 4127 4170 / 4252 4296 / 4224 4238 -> 0.06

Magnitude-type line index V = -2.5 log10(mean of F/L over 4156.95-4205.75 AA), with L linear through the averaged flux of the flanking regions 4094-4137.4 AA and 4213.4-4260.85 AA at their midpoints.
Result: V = -0.05 mag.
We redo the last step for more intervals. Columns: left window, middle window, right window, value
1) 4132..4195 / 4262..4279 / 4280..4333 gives -0.05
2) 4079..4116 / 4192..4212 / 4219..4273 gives -0.02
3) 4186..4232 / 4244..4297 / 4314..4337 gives -0.05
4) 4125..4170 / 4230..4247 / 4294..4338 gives -0.02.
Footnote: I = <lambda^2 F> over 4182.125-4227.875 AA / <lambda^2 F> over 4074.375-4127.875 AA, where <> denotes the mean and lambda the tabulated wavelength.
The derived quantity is 1.09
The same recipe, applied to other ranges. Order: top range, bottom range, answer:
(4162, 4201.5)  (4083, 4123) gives 1.13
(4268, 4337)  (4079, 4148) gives 1.09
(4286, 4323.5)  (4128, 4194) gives 1.02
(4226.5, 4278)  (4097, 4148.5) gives 1.11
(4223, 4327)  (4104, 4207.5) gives 1.05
